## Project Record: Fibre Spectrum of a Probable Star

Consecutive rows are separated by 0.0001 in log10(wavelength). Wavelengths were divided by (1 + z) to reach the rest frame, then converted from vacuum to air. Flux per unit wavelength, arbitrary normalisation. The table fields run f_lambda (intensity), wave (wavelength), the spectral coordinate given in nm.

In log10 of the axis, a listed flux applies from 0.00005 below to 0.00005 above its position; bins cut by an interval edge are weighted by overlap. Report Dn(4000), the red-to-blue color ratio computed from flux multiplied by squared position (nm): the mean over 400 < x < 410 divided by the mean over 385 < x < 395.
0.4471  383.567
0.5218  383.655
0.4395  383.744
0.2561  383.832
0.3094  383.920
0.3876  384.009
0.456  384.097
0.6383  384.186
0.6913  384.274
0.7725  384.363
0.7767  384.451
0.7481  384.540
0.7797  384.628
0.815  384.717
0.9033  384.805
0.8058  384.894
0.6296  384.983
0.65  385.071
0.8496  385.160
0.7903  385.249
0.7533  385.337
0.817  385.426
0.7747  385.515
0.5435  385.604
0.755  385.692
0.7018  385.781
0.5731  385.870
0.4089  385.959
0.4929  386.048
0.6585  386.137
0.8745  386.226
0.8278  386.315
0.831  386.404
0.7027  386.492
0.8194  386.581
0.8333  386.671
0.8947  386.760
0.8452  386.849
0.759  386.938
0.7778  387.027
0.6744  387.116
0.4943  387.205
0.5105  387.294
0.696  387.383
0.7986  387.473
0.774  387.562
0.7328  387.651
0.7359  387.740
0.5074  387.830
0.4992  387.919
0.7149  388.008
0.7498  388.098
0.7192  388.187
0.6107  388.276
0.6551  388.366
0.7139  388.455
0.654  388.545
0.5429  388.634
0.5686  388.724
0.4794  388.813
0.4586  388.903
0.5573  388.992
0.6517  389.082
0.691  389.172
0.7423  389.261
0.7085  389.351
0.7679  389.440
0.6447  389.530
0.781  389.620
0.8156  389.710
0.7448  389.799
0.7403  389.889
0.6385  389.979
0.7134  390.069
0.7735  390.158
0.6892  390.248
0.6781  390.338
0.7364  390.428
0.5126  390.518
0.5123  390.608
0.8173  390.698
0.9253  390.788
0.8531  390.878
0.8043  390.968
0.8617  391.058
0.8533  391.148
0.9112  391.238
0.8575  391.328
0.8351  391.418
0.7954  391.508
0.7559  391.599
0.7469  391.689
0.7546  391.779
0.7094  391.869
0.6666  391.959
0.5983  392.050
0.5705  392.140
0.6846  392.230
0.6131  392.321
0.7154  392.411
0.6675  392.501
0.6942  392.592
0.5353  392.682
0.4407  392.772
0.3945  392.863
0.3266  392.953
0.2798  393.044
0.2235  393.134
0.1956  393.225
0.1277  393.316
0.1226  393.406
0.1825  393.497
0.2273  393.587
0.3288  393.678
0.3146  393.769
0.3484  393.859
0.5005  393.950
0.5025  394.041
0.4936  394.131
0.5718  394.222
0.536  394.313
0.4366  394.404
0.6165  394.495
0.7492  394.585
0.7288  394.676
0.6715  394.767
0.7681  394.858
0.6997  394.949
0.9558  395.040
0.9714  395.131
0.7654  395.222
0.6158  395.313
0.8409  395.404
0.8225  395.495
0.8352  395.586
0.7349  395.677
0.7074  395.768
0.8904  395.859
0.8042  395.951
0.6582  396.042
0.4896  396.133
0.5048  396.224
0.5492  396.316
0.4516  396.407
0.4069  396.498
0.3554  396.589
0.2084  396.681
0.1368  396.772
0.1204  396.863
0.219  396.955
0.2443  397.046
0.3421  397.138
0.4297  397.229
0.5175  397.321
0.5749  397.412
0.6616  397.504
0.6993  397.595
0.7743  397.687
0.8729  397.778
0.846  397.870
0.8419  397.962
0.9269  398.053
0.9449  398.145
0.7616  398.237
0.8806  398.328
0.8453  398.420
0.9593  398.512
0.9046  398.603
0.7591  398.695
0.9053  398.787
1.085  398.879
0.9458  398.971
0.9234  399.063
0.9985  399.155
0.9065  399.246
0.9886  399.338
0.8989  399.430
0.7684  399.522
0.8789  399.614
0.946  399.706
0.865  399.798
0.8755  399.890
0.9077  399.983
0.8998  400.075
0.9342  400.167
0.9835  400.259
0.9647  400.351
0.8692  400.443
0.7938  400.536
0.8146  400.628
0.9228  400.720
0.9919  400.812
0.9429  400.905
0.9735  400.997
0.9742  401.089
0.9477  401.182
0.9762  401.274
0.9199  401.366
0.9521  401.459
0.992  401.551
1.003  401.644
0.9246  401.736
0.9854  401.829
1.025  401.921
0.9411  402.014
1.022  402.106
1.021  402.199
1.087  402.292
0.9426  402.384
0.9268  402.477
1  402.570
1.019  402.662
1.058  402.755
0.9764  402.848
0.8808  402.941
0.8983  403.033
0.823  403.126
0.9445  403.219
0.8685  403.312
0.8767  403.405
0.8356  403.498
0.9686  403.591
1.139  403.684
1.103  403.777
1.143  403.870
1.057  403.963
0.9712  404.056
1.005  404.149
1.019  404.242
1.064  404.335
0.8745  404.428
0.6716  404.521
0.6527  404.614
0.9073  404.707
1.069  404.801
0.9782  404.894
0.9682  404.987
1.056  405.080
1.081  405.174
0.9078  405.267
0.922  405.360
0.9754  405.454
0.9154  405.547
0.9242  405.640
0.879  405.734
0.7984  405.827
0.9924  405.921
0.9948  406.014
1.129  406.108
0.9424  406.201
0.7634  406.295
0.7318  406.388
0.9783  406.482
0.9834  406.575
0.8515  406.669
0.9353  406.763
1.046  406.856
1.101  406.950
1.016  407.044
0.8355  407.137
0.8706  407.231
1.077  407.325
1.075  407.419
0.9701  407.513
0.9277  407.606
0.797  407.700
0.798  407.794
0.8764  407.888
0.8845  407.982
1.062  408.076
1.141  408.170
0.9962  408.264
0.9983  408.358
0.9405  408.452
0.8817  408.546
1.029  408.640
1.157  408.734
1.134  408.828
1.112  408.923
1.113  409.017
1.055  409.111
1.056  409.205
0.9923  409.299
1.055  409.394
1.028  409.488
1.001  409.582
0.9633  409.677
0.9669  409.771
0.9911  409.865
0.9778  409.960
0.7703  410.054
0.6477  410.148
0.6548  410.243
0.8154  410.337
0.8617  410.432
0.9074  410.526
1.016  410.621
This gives 1.6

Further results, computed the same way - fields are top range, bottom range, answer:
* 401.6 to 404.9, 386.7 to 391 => 1.50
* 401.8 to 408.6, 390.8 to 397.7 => 1.76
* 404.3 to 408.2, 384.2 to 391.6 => 1.44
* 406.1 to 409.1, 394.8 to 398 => 1.69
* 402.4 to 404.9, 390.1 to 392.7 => 1.39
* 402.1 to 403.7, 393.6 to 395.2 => 1.67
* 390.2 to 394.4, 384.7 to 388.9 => 0.85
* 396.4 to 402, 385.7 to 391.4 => 1.20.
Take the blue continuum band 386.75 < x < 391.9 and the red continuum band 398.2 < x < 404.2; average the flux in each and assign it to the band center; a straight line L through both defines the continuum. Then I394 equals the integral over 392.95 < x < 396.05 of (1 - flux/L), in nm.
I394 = 0.97 nm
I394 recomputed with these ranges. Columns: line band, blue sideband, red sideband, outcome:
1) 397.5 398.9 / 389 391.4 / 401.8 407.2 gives 0.01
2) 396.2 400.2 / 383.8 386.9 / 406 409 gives 0.67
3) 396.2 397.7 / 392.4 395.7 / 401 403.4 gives 0.60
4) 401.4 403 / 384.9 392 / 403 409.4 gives -0.14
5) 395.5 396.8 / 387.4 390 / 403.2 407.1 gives 0.37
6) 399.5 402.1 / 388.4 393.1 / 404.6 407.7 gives -0.23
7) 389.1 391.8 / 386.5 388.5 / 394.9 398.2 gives -0.30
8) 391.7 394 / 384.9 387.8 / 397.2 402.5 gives 1.00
